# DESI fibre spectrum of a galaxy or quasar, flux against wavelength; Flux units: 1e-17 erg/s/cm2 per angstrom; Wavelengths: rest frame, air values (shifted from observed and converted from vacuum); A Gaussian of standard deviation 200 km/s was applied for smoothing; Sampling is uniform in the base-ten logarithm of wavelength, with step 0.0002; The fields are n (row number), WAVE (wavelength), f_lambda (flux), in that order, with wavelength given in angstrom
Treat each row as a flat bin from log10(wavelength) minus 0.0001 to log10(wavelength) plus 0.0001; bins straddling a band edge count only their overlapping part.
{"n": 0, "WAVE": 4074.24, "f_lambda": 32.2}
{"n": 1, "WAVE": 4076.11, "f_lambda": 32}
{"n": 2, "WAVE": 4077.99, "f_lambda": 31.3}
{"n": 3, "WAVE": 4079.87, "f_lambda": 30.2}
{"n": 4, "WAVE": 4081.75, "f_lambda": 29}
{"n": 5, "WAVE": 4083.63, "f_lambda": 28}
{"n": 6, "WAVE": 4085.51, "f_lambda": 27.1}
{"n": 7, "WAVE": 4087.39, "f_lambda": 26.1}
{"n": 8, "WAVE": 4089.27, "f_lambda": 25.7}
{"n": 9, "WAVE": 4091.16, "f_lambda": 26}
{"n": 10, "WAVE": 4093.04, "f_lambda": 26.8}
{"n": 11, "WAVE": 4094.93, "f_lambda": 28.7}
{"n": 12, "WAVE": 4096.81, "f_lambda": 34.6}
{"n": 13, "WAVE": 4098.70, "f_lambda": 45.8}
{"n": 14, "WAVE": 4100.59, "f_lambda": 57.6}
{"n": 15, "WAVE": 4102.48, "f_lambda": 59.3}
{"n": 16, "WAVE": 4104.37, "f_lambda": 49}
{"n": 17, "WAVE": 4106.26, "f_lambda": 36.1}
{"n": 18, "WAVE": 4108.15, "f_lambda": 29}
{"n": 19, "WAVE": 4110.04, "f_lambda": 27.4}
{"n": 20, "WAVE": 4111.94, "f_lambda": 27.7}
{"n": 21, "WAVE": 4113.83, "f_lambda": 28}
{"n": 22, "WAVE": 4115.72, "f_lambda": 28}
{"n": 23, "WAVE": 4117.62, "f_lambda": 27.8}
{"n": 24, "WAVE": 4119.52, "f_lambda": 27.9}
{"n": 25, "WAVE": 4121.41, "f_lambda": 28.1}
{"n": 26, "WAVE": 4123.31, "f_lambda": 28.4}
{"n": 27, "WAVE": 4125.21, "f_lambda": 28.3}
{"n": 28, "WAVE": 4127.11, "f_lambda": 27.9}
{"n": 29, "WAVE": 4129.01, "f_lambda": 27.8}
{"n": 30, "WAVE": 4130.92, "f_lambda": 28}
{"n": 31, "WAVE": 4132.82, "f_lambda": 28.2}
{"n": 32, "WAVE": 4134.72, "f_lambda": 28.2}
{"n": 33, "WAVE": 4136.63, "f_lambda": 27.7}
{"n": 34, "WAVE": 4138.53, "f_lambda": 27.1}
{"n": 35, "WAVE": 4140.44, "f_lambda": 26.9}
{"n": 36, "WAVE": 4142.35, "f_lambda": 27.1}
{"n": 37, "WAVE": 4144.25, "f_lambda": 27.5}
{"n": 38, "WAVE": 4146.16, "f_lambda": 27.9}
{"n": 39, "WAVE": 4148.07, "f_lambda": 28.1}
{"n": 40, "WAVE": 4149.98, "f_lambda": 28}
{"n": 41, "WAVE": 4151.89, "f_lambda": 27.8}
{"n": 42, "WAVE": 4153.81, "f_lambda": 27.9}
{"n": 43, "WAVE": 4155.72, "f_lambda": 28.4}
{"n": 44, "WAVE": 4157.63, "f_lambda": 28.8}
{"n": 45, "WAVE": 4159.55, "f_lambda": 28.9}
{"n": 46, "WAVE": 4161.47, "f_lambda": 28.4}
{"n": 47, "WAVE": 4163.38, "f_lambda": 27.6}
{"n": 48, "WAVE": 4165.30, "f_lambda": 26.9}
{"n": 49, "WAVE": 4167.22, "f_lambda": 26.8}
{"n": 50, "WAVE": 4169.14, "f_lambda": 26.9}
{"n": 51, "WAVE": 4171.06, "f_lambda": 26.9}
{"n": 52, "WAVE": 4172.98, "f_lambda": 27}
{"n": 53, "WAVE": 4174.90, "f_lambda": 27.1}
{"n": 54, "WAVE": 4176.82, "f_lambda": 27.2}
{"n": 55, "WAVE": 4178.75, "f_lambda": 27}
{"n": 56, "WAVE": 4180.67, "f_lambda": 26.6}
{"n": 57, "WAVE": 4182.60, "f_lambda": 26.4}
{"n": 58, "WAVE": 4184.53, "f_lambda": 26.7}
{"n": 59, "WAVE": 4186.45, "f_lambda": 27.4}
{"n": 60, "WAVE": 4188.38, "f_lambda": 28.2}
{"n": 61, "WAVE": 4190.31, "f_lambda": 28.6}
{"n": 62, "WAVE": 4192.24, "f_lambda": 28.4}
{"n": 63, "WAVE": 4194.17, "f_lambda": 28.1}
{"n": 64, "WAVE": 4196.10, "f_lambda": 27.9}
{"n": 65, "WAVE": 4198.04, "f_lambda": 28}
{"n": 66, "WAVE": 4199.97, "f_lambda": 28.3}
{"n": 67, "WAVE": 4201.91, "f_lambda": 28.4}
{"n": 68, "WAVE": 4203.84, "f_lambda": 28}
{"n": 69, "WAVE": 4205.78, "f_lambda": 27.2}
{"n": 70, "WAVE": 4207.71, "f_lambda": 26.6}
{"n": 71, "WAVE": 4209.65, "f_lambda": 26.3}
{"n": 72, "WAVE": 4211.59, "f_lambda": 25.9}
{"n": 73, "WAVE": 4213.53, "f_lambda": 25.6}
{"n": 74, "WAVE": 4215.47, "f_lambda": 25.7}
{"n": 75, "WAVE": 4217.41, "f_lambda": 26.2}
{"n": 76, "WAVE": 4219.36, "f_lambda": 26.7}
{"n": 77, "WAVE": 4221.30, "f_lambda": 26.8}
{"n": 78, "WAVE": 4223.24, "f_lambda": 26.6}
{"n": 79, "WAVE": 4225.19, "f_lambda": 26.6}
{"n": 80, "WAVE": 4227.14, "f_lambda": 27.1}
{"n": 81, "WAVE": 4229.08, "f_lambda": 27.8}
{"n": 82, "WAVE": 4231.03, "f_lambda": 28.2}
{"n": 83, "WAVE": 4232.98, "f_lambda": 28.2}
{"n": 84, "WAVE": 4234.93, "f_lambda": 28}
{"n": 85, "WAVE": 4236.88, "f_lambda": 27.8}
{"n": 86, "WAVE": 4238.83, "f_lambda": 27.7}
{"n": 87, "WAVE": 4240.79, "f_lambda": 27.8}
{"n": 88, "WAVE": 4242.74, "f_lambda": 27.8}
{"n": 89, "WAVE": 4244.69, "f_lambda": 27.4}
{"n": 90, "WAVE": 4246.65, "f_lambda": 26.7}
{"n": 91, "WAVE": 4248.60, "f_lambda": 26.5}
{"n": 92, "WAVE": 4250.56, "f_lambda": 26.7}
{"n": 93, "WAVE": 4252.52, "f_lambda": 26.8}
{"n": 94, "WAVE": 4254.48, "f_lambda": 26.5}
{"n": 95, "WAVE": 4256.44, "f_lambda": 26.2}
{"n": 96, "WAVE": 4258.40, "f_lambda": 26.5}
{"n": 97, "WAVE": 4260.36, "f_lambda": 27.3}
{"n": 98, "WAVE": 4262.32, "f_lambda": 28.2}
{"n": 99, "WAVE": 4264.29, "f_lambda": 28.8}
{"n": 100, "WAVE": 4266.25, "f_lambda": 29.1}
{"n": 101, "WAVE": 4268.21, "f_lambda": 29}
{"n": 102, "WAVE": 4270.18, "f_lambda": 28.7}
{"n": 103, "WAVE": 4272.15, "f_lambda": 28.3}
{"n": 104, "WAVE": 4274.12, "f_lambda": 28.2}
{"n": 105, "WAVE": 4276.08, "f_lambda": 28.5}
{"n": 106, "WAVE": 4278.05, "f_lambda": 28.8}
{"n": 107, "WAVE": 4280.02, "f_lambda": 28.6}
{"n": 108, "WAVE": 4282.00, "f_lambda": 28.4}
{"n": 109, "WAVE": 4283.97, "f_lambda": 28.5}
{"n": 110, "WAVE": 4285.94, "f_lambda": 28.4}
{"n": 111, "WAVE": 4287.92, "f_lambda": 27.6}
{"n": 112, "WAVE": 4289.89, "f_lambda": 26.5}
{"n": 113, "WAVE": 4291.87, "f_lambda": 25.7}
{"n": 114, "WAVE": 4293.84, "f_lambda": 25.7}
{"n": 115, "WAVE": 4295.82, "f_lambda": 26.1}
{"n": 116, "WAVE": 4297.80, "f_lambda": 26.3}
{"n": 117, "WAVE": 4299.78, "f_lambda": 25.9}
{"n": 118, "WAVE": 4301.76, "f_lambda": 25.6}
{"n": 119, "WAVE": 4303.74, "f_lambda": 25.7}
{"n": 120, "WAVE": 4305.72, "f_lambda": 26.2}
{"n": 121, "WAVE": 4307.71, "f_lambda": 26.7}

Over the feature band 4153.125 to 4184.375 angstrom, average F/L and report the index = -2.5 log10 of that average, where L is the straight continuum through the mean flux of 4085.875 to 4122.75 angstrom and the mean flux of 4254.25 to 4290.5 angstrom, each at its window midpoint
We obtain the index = 0.15 mag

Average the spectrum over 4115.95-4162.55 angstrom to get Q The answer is 28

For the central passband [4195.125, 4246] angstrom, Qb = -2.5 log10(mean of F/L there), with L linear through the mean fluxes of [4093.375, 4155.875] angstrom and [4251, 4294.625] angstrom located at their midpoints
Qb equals 0.07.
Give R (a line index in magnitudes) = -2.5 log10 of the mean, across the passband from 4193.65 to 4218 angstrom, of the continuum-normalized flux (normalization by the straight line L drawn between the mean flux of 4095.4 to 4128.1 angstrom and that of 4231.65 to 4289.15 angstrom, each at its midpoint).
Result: 0.12 mag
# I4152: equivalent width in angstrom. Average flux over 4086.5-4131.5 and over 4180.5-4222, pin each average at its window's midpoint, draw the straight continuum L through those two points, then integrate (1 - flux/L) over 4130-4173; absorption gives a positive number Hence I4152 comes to 3.4 angstrom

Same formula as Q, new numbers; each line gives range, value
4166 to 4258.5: 27.2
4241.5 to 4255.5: 26.9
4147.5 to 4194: 27.6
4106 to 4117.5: 28.9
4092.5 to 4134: 33.2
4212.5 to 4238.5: 27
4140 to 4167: 27.9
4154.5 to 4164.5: 28.4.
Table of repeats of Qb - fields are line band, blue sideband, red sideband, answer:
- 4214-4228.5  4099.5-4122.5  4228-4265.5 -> 0.09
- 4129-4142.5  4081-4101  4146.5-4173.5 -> 0.06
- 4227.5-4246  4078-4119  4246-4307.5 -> 0.03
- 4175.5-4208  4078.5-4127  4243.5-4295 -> 0.08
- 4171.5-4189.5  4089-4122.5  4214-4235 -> 0.10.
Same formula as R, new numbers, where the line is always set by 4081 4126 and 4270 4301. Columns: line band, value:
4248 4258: 0.073 mag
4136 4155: 0.139 mag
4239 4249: 0.051 mag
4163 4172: 0.143 mag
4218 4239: 0.065 mag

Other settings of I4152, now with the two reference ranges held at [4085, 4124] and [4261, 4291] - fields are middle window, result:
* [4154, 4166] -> 1.31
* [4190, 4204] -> 1.09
